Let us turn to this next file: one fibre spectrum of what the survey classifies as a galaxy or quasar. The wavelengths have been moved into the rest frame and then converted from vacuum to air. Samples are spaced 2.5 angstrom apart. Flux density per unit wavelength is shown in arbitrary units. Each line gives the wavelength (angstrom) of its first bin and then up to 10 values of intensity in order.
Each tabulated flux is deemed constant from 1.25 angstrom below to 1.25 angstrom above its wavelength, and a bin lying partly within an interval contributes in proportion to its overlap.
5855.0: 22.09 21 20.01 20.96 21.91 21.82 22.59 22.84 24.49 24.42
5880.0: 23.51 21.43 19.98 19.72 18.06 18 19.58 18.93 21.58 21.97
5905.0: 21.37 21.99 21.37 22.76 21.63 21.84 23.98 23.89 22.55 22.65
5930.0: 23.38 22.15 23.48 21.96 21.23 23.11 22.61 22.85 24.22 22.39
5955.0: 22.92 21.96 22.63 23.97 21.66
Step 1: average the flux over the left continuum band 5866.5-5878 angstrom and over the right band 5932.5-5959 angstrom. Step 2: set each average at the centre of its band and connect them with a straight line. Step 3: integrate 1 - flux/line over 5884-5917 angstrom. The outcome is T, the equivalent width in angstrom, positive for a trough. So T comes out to 3.5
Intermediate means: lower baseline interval 23.2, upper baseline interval 22.6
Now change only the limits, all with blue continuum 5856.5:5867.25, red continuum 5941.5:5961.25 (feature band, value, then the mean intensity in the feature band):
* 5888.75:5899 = 1.4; 18.7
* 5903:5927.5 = -0.3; 22.4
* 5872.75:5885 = -1.0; 23.1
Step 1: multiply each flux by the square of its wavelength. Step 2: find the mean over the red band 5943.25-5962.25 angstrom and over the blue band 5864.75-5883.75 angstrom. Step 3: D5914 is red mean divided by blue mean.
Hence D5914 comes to 1.0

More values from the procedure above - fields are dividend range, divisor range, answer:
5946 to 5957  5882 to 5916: 1.14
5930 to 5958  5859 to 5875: 1.06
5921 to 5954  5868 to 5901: 1.10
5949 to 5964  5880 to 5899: 1.19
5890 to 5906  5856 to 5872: 0.95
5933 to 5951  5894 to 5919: 1.08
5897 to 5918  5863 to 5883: 0.95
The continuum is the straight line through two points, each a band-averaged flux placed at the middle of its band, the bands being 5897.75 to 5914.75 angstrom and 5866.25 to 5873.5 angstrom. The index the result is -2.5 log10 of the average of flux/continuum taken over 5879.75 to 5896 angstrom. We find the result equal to 0.11 mag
